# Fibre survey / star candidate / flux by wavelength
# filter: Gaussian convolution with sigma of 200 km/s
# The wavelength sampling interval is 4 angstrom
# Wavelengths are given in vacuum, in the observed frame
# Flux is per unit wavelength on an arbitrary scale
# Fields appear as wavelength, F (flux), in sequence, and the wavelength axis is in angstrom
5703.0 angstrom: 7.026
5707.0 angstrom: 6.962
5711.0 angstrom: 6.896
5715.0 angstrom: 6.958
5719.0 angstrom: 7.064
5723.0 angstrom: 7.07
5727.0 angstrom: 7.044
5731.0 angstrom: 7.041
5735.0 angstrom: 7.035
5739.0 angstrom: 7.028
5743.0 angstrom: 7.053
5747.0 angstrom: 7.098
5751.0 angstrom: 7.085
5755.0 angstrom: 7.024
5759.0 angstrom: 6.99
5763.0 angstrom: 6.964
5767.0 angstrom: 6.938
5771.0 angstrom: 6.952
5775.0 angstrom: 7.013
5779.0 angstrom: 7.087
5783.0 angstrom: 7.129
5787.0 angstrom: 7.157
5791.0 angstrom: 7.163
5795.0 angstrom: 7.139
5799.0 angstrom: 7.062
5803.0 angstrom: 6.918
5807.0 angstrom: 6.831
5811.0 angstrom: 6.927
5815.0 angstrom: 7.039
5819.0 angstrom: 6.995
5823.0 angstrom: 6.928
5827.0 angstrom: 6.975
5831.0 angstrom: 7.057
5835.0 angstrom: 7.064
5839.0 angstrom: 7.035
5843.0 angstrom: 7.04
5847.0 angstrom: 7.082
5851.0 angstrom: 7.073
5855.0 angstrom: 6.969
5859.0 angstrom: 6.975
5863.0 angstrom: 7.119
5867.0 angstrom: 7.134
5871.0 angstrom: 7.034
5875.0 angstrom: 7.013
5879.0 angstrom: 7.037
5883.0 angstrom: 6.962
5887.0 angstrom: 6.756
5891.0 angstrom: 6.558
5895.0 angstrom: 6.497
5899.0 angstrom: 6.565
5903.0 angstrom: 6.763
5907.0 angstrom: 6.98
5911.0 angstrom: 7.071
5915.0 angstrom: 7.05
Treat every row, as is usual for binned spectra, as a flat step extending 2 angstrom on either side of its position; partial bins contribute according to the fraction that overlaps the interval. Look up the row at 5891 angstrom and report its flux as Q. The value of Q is 6.558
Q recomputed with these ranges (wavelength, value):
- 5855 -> 6.969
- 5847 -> 7.082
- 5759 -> 6.99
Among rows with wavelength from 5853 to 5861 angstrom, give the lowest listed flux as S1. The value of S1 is 6.969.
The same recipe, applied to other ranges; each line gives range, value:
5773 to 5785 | 7.013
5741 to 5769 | 6.938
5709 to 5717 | 6.896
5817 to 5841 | 6.928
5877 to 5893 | 6.558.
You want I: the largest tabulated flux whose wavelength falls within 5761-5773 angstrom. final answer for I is 6.964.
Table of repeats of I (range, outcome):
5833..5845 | 7.064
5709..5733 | 7.07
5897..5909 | 6.98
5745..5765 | 7.098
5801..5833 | 7.057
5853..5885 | 7.134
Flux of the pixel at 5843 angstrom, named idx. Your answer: 7.04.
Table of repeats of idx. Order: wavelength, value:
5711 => 6.896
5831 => 7.057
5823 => 6.928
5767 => 6.938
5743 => 7.053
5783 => 7.129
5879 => 7.037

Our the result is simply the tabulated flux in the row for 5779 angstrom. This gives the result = 7.087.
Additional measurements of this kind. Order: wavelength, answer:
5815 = 7.039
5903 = 6.763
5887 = 6.756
